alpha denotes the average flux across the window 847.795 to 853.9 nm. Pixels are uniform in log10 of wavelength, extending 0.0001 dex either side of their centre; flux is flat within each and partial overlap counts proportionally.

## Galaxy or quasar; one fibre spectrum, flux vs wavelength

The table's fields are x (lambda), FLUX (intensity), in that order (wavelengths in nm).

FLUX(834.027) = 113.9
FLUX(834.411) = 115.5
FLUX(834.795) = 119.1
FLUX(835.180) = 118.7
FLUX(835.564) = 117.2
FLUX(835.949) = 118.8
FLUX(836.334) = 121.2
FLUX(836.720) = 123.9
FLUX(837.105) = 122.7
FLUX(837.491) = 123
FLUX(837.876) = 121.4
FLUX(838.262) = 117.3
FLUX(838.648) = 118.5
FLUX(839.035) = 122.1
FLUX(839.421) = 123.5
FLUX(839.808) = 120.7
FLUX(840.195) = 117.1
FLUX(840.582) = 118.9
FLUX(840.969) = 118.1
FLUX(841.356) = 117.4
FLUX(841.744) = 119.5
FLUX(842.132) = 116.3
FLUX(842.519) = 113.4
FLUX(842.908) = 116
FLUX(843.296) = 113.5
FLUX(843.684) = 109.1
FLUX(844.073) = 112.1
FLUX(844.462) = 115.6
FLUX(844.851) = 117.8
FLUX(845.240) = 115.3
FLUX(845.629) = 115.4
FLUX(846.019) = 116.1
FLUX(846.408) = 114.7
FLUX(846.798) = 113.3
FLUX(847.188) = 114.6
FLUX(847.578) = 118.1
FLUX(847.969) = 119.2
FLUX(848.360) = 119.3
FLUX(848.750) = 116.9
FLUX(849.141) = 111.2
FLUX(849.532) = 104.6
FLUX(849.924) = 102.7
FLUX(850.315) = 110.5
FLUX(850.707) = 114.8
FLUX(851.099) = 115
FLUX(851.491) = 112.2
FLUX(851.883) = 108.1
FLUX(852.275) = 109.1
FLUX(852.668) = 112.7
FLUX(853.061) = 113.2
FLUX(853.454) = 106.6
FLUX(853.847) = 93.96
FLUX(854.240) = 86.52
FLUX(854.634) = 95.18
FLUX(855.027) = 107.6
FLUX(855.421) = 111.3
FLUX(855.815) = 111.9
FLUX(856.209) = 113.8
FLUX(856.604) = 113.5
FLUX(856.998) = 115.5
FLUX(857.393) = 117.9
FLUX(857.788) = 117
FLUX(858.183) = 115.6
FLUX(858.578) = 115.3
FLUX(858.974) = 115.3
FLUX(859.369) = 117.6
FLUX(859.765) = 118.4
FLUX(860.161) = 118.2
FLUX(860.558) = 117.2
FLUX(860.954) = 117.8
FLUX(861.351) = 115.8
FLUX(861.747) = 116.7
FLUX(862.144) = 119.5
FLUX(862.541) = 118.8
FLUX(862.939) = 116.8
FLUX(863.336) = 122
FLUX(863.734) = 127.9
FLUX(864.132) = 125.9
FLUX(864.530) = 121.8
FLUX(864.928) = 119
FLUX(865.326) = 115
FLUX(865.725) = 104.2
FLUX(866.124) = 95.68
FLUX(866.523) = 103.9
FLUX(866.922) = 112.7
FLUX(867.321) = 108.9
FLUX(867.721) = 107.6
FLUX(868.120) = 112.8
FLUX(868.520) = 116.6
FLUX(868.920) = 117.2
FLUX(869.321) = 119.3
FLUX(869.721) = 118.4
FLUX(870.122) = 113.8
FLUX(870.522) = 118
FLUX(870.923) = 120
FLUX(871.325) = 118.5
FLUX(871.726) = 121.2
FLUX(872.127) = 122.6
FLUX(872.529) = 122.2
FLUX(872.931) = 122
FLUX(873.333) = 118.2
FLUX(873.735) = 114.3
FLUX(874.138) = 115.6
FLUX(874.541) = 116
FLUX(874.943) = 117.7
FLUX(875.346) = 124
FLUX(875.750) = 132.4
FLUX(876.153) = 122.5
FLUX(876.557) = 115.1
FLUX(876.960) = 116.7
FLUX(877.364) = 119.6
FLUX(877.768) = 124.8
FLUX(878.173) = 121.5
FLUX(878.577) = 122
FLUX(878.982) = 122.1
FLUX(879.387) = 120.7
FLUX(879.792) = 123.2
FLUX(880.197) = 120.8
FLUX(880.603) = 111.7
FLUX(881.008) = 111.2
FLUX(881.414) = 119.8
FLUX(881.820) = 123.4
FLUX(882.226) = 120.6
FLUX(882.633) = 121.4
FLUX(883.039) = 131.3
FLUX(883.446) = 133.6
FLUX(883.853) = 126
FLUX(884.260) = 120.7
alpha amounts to 111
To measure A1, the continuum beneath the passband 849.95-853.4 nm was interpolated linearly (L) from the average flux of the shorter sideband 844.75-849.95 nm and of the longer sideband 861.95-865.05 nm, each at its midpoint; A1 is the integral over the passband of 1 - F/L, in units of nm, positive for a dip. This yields 0.152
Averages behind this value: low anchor 115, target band 111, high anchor 122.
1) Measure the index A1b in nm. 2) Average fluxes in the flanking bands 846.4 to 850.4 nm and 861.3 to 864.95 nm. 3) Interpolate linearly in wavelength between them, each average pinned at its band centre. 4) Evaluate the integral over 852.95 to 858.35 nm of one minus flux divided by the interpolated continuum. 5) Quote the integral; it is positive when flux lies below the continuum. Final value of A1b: 0.39 nm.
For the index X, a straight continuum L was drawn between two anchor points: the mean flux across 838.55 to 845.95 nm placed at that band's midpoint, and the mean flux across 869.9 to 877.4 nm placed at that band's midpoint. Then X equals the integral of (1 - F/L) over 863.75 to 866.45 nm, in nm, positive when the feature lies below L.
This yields 0.106 nm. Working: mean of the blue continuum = 117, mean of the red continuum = 119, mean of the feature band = 114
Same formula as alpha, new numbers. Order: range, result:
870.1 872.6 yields 120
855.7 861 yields 116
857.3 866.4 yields 117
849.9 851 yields 111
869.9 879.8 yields 120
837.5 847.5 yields 117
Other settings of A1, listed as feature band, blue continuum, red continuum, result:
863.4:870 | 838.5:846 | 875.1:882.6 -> 0.279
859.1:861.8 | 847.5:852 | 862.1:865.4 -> 0.038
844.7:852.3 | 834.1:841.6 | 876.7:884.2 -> 0.420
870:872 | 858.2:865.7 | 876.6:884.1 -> 0.022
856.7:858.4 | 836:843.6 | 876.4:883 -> 0.045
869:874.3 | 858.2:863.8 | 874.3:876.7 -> 0.075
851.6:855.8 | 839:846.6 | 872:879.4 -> 0.461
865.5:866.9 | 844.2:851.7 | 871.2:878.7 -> 0.182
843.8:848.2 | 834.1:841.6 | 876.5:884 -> 0.162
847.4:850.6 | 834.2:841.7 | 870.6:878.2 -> 0.188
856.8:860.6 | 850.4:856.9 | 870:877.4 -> -0.201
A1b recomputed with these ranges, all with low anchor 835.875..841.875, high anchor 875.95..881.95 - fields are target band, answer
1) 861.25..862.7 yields 0.03 nm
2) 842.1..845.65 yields 0.17 nm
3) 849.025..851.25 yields 0.19 nm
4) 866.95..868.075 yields 0.10 nm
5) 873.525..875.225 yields 0.05 nm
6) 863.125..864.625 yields -0.06 nm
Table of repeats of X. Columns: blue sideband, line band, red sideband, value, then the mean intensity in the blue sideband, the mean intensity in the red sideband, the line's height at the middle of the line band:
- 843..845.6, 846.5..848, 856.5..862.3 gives -0.016 nm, 114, 117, 115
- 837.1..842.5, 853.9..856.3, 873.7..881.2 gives 0.325 nm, 119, 120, 120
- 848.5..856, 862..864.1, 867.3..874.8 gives -0.153 nm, 108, 117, 113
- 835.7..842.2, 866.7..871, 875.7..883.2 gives 0.206 nm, 120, 121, 121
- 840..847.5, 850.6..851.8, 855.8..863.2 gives 0.028 nm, 116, 117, 116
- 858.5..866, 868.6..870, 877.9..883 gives 0.011 nm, 118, 120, 119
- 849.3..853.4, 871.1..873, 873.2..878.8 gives -0.044 nm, 110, 120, 118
